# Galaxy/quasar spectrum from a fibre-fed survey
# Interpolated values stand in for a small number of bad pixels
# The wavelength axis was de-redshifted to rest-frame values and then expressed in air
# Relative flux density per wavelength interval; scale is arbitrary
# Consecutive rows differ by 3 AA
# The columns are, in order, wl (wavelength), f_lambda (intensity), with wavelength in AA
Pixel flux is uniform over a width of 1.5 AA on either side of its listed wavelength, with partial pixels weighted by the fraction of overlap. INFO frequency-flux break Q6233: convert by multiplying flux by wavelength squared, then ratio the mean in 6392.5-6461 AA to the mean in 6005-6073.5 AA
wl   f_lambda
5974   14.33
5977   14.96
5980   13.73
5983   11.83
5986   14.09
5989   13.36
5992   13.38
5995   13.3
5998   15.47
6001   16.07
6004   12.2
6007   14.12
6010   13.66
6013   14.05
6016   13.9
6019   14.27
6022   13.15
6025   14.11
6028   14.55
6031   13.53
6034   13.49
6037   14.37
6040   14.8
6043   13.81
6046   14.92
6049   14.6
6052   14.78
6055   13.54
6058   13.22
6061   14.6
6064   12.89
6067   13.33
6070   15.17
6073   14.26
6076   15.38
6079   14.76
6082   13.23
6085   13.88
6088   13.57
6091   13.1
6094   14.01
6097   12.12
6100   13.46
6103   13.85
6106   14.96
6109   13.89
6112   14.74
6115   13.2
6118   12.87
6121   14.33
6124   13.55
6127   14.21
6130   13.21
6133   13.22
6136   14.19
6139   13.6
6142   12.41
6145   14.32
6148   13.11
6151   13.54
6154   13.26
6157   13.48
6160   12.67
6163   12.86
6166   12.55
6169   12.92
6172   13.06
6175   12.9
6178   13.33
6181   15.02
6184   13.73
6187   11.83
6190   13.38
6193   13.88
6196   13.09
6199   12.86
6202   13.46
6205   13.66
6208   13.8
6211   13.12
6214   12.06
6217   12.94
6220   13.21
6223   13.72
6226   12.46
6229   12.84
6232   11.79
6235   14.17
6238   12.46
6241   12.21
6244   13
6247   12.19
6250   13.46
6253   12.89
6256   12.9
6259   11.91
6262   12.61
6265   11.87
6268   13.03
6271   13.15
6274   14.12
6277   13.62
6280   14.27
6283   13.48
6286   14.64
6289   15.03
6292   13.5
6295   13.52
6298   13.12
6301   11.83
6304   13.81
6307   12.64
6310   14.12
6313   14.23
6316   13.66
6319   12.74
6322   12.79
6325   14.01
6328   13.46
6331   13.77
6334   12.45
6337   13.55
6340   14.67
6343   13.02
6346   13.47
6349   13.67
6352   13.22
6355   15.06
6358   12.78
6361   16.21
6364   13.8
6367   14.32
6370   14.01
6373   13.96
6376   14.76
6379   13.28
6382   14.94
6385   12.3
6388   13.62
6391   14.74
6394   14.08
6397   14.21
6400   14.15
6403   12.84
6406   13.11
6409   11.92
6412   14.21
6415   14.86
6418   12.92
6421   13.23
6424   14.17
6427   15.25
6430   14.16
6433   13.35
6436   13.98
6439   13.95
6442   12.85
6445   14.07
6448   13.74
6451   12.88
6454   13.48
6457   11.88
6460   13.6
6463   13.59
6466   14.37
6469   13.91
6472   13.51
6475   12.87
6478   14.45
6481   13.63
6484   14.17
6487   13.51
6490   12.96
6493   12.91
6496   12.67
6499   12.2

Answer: 1.10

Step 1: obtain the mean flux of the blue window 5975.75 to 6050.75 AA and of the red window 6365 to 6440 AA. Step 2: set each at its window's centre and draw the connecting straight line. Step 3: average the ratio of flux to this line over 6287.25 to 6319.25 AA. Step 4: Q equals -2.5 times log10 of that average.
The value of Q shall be 0.03 mag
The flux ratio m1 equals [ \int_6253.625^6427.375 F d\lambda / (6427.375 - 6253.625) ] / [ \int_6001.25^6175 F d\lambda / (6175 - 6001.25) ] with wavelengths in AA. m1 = 0.99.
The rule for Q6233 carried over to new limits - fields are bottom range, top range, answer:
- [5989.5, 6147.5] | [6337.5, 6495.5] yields 1.10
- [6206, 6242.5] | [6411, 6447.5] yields 1.15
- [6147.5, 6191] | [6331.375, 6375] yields 1.12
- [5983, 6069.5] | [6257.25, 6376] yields 1.07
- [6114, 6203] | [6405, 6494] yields 1.12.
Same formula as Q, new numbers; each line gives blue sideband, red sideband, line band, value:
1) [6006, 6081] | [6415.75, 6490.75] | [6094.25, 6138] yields 0.03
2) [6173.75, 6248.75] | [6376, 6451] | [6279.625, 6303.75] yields -0.02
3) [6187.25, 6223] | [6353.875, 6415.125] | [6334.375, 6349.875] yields 0.01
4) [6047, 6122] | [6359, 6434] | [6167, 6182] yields 0.04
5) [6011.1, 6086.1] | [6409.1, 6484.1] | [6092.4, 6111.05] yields 0.02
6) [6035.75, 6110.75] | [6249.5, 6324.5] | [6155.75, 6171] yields 0.07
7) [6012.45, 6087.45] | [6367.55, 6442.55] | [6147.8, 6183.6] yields 0.06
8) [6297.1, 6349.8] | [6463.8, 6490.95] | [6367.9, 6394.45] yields -0.04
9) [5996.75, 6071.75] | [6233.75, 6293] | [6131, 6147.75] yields 0.02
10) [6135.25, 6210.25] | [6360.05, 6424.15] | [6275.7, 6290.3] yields -0.05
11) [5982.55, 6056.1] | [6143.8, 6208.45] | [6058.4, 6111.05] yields -0.02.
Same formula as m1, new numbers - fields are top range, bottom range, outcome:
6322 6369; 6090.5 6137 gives 1.01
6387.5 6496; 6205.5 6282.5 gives 1.05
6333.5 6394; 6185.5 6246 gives 1.07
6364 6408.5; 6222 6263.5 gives 1.09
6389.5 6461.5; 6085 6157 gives 1.00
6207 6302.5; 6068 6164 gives 0.96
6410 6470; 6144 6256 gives 1.05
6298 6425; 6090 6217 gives 1.02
